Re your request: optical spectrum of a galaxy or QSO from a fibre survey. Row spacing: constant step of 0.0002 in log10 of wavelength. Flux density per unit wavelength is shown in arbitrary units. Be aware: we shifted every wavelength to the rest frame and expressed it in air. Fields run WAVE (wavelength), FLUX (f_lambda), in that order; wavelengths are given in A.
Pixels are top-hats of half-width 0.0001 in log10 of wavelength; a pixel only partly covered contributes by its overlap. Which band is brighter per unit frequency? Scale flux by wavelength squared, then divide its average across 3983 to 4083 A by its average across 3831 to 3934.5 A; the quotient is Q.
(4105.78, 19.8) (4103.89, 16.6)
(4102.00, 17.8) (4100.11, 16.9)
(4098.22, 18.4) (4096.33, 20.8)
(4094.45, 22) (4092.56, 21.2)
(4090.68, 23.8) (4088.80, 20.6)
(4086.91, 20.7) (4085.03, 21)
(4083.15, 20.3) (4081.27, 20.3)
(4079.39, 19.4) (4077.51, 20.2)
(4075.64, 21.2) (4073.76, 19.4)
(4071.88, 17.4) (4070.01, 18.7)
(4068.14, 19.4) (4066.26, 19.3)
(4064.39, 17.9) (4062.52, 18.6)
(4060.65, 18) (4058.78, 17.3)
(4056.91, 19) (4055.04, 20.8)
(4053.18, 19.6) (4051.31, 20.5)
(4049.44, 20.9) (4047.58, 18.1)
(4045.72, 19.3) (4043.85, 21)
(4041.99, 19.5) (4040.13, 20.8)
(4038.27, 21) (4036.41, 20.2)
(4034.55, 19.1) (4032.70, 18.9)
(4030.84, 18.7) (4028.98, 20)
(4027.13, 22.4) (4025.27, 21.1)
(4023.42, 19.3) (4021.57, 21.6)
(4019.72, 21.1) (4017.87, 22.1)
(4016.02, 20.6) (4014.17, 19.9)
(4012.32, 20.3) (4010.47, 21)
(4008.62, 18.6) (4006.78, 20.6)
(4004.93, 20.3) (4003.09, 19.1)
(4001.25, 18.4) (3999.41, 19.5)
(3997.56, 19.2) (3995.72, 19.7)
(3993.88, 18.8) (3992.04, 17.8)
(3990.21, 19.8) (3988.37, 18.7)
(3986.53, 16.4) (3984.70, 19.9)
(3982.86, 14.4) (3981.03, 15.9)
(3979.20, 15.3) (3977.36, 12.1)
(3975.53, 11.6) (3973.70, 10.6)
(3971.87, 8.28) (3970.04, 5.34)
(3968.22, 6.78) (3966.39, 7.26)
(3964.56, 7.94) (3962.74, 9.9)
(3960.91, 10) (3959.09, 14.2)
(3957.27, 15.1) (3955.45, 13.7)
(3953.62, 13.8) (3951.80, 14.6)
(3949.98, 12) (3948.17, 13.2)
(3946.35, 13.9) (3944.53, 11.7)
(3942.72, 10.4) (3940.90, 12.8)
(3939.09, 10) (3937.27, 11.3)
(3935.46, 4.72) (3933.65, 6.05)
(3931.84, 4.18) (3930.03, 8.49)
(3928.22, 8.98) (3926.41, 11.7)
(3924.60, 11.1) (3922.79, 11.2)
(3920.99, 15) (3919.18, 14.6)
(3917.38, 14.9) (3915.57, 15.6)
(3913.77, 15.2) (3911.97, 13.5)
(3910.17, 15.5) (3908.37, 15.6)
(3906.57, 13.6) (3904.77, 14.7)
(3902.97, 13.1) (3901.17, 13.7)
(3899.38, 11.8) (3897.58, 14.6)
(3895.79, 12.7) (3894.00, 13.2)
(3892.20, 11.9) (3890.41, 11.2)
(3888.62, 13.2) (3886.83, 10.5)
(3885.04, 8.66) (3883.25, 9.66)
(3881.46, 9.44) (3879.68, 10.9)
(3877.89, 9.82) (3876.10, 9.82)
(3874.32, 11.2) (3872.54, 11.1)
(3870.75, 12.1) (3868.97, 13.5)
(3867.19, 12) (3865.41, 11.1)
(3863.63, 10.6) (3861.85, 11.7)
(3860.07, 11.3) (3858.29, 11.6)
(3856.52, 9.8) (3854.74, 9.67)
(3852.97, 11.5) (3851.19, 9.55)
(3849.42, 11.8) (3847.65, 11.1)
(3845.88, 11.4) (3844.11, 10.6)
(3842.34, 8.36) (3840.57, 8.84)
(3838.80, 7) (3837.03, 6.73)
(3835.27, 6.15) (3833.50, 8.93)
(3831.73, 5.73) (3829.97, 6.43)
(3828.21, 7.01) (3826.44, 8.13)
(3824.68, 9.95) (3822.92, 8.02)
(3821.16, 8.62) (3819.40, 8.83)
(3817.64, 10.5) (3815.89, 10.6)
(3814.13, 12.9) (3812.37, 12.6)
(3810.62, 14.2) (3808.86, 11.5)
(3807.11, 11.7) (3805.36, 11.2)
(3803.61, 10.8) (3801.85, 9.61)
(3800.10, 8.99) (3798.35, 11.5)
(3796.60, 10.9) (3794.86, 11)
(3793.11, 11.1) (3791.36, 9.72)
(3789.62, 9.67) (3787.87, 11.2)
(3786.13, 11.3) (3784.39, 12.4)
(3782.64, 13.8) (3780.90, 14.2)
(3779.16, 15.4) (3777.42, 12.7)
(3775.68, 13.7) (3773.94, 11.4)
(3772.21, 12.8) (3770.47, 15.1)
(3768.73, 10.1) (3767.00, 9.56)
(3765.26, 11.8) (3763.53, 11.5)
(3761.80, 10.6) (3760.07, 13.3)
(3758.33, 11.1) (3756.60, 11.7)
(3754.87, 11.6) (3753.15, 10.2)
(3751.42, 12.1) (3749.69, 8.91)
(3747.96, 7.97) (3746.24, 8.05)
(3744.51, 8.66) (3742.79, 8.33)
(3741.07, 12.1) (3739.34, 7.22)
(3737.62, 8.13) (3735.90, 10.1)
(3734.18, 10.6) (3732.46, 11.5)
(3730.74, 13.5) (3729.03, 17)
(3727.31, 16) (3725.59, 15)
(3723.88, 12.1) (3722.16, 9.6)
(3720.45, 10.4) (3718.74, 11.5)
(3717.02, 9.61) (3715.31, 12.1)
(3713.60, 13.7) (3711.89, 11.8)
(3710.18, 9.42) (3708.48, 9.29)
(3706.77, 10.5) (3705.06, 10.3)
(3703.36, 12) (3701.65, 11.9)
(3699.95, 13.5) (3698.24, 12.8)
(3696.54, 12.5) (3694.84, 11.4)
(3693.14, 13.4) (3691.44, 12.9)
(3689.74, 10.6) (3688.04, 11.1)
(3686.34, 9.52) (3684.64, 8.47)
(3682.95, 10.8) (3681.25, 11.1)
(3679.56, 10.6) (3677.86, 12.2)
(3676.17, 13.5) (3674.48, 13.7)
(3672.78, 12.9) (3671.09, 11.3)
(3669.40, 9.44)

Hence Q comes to 1.89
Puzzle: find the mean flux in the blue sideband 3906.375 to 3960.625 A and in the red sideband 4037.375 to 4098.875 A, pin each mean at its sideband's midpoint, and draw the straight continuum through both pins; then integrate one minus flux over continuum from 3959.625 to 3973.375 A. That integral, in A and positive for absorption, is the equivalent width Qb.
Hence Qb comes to 5.7 A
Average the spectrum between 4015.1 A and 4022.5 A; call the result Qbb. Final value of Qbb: 21.4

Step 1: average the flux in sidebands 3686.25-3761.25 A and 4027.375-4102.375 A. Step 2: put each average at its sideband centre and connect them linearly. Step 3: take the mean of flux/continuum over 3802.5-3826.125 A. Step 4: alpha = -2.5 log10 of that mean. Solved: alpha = 0.24 mag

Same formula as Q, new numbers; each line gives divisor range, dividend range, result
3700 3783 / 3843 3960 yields 1.12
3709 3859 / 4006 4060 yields 2.13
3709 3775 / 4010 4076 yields 2.06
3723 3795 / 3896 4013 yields 1.32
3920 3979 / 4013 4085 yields 1.96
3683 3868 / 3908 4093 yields 1.71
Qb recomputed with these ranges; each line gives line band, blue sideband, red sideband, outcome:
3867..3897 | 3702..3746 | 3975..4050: 8.28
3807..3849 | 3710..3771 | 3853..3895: 6.45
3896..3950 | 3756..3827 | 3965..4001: 5.73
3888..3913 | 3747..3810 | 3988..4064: 3.38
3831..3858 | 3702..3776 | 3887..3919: 7.60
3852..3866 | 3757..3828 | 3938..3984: 0.67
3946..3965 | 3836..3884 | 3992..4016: 4.40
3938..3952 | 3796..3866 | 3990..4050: 3.32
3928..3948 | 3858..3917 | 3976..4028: 7.63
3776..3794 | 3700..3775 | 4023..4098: 0.39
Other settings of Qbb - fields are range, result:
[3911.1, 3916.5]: 14.8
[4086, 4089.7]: 20.6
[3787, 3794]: 10.4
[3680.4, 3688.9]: 10.2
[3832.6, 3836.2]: 7.52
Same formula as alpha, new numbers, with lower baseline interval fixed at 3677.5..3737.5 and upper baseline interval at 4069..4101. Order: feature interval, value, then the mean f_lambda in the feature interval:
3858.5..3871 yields 0.280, 11.7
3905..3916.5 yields 0.097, 14.8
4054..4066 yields 0.052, 18.7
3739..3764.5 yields 0.224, 10.3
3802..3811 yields 0.198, 11.6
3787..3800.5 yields 0.272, 10.6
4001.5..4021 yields -0.103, 20.3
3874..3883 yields 0.460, 10.1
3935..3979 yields 0.486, 11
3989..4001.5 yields -0.054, 19.1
